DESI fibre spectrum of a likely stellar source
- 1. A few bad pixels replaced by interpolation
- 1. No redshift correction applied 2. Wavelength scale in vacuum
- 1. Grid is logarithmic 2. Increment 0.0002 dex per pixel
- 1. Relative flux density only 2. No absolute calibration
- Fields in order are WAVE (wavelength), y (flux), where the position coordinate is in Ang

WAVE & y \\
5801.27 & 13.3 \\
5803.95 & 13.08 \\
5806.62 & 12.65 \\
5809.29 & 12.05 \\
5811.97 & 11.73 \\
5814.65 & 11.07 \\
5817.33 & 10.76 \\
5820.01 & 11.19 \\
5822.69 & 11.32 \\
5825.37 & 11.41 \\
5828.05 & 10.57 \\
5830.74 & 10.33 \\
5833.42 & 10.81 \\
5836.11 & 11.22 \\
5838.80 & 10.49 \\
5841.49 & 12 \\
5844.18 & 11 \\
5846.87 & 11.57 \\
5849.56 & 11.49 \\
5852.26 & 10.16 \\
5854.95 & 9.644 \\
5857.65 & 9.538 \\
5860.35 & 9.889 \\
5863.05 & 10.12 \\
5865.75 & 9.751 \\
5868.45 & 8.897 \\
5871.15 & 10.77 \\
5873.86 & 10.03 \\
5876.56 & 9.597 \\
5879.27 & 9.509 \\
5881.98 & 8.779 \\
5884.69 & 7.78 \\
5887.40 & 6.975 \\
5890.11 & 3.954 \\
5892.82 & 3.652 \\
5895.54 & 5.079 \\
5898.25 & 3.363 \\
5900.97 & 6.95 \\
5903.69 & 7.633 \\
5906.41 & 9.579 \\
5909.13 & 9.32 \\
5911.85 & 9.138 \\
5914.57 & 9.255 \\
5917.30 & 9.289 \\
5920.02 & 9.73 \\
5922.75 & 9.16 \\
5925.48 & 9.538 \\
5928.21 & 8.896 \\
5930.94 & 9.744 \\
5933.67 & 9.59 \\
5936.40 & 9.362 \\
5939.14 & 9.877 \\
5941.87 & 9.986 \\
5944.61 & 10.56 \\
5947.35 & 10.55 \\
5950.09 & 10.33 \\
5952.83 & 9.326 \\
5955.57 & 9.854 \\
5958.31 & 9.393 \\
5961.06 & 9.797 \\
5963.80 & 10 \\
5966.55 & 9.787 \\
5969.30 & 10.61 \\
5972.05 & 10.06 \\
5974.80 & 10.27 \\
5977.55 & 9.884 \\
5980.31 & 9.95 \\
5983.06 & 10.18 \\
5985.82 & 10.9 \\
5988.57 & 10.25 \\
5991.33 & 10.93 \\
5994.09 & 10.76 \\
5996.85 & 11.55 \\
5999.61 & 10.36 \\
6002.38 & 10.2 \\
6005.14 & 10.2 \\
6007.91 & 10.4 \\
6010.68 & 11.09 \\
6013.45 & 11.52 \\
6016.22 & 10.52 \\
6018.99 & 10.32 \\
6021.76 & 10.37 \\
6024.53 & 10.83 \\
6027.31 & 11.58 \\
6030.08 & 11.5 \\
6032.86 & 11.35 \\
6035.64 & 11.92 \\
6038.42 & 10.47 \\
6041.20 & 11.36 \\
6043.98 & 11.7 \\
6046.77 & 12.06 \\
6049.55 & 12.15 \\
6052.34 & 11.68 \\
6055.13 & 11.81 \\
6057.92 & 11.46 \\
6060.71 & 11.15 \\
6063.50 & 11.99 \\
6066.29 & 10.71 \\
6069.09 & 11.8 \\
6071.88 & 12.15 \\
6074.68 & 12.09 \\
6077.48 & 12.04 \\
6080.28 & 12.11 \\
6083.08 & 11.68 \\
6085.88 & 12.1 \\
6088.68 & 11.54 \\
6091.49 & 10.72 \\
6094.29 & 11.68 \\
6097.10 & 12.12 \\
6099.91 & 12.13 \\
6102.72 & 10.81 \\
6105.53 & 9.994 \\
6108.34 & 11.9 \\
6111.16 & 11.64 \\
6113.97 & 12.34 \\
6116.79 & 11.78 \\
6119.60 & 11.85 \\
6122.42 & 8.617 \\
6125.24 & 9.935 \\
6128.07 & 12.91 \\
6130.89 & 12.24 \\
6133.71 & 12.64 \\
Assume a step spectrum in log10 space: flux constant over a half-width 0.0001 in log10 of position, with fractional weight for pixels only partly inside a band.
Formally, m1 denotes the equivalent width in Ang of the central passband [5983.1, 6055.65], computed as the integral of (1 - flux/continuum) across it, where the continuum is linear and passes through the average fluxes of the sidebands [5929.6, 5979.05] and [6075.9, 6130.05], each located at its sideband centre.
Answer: -2.9 Ang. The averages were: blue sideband 9.94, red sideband 11.5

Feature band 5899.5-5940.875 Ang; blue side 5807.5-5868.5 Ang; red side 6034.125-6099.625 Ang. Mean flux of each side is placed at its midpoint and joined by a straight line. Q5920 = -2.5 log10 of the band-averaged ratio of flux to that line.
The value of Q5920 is 0.21 mag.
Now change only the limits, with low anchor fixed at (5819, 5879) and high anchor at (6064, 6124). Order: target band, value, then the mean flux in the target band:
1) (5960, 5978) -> 0.10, 10.1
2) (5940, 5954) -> 0.08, 10.2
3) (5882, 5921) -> 0.42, 7.3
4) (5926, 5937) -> 0.15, 9.42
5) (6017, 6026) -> 0.07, 10.5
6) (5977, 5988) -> 0.08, 10.3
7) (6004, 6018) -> 0.04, 10.7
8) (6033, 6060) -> -0.03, 11.6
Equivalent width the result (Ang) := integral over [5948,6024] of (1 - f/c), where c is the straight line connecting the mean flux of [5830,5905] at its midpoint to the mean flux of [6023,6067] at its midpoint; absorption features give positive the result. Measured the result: 2.22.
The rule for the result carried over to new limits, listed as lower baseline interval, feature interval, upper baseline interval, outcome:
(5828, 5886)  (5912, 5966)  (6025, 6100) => 5.4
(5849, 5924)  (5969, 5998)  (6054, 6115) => -1.3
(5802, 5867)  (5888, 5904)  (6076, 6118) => 8.8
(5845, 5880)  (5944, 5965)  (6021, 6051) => 1.6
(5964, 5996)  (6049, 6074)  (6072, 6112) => -0.8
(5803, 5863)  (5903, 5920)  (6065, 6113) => 3.1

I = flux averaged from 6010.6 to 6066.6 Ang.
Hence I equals 11.3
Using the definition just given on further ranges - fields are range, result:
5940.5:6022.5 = 10.3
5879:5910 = 6.75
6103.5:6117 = 11.5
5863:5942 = 8.46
